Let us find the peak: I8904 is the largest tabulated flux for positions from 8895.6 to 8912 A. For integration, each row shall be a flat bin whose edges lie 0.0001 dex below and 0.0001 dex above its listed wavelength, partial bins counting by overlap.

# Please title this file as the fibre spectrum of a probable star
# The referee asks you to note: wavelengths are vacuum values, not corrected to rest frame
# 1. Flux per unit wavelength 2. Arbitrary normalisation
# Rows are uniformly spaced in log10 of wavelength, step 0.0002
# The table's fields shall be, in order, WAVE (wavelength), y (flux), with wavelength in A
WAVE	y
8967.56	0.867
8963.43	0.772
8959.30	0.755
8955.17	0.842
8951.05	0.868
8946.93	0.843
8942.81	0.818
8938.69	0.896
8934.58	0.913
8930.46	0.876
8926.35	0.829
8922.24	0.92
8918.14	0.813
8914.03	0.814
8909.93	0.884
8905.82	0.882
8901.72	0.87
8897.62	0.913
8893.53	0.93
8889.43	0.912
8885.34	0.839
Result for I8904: 0.913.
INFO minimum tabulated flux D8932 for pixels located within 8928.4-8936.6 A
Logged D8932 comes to 0.876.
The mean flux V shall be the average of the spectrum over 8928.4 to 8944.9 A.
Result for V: 0.876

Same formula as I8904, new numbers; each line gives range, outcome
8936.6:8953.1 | 0.896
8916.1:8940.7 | 0.92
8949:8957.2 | 0.868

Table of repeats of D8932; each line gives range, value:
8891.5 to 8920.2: 0.813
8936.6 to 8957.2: 0.818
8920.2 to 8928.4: 0.829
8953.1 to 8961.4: 0.755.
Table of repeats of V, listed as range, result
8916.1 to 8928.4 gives 0.855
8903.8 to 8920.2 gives 0.848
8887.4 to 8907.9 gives 0.901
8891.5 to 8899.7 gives 0.922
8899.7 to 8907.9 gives 0.875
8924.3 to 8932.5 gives 0.853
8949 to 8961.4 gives 0.821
